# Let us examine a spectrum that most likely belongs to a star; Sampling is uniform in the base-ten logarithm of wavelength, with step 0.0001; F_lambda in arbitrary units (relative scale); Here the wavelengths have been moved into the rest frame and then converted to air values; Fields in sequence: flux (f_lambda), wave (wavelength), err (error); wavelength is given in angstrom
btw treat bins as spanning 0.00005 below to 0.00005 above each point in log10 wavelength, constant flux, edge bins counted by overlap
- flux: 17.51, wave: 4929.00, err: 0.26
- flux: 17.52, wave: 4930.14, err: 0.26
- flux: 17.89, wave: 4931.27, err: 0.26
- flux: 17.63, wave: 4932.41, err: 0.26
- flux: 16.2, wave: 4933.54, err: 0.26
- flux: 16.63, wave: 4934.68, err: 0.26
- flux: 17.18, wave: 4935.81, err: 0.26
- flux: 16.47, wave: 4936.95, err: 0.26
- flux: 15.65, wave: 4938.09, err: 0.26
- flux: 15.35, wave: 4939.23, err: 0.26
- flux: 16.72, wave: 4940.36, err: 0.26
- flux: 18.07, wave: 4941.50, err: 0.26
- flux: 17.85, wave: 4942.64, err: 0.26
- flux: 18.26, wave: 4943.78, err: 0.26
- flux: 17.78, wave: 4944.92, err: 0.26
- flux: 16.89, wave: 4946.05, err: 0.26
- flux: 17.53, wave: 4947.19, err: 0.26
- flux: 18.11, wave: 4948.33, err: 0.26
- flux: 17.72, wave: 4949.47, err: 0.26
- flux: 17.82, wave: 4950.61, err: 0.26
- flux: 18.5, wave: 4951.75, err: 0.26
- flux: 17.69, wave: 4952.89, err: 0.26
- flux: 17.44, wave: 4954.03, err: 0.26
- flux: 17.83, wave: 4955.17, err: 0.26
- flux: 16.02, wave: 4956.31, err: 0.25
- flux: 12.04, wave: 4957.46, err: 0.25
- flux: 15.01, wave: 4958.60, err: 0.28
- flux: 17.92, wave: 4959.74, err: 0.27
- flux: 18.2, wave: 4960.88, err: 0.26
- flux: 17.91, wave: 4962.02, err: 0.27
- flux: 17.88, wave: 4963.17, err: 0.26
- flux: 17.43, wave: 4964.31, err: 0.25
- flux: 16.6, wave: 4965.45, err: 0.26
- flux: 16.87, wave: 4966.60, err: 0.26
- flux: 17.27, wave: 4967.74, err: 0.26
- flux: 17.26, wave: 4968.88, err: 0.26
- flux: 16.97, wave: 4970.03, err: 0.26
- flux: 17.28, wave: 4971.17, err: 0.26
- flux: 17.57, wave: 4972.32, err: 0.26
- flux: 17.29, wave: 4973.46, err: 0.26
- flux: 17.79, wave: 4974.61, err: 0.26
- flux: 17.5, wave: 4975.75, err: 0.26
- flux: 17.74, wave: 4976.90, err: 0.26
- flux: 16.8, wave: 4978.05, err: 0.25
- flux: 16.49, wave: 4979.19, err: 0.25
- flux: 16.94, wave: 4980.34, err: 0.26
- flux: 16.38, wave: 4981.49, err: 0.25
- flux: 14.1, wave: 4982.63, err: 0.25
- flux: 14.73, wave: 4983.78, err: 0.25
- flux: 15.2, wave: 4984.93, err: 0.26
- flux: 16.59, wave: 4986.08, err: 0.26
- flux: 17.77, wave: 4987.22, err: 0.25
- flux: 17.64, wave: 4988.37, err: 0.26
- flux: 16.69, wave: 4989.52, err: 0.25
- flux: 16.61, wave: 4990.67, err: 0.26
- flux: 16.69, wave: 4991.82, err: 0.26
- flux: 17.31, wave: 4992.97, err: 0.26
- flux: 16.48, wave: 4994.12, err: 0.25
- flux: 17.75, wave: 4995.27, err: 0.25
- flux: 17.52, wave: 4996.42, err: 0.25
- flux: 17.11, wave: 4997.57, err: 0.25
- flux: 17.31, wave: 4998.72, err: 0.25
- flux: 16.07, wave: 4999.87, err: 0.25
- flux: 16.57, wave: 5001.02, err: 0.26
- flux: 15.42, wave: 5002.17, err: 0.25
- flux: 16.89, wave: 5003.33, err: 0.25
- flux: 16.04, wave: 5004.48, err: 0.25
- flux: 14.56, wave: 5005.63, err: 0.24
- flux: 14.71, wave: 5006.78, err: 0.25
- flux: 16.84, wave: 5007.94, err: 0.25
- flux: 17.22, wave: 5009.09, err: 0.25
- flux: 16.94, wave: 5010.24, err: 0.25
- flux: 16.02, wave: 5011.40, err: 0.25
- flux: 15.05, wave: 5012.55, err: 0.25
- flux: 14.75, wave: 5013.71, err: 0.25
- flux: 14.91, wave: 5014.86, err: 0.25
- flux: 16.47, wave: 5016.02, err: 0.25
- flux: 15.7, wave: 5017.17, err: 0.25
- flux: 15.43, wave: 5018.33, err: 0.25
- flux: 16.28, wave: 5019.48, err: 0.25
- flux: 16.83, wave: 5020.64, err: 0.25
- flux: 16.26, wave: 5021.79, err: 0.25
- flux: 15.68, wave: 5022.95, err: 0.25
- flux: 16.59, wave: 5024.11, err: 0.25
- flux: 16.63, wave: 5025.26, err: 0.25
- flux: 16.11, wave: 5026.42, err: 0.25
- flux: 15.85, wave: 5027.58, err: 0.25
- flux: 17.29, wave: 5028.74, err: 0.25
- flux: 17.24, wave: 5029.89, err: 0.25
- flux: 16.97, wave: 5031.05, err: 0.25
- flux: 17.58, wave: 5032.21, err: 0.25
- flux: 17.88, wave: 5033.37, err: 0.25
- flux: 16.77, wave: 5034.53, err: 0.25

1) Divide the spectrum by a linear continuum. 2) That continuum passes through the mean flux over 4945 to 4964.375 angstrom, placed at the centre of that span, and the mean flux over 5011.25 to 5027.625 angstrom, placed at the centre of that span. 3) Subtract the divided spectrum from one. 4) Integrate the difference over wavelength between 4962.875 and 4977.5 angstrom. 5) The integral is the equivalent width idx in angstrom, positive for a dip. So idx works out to -0.4 angstrom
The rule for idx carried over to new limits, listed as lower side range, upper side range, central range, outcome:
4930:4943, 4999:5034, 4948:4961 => -0.2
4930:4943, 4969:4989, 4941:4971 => -0.8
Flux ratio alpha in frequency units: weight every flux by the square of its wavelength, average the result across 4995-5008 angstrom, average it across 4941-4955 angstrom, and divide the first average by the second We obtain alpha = 0.9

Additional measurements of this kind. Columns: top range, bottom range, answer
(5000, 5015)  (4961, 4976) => 0.93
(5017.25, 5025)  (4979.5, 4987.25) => 1.04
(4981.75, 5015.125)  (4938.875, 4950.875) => 0.95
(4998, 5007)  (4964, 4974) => 0.95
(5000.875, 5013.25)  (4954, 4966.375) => 0.97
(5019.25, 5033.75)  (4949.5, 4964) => 1.01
